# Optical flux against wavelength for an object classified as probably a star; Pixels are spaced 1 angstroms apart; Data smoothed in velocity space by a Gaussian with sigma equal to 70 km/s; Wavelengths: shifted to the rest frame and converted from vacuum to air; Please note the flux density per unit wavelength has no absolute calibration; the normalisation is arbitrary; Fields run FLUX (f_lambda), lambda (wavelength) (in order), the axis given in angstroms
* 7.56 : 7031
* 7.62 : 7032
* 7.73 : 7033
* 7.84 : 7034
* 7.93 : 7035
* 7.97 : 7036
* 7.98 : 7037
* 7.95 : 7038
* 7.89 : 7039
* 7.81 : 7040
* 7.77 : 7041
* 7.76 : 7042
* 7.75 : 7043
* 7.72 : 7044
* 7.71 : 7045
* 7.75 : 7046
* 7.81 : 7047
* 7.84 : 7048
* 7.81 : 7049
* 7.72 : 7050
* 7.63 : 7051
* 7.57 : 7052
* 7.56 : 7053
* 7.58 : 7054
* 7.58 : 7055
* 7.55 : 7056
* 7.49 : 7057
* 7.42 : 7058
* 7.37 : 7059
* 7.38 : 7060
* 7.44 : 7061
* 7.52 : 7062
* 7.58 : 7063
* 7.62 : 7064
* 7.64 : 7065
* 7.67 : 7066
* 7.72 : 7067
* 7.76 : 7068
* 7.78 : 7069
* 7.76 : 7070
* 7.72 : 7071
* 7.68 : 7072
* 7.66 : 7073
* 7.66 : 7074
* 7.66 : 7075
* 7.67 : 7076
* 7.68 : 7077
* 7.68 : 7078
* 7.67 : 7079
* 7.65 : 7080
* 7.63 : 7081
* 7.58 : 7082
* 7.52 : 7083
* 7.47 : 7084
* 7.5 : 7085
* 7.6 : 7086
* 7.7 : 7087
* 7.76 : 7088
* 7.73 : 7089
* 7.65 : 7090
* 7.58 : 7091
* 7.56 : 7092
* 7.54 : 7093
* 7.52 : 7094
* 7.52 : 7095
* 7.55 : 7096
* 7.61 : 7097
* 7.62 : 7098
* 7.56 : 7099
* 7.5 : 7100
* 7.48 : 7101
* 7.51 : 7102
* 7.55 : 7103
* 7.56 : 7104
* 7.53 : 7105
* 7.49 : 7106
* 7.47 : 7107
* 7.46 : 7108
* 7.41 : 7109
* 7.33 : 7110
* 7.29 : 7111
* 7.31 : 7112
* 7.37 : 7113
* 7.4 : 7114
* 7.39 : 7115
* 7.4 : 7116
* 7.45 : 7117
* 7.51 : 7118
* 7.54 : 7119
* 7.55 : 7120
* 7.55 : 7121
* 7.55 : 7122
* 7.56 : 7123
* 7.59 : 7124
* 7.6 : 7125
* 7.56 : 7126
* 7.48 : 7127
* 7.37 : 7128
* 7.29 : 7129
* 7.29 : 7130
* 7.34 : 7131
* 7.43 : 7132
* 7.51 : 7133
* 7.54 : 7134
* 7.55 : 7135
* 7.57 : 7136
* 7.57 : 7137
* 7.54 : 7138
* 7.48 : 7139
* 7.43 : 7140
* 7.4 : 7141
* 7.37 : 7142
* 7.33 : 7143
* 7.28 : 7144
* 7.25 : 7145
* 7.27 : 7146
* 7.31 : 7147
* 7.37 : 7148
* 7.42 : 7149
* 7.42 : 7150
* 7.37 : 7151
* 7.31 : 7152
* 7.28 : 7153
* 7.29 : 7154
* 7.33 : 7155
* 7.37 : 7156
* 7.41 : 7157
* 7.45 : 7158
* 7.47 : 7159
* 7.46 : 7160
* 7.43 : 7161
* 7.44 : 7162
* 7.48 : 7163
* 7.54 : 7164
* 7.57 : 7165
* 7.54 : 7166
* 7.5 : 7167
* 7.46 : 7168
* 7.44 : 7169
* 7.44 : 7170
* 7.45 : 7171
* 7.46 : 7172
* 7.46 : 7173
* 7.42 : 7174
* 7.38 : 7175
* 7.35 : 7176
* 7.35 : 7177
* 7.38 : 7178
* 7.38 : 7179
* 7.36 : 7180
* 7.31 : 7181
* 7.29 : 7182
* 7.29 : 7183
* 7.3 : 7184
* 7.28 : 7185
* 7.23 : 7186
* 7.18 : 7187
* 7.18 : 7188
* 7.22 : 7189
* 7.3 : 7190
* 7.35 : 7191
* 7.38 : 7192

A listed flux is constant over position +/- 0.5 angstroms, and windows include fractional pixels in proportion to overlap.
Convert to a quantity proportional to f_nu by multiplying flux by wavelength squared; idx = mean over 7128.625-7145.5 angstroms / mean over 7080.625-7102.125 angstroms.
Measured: 1.0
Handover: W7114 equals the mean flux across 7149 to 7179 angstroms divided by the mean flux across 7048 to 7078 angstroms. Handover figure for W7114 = 1.0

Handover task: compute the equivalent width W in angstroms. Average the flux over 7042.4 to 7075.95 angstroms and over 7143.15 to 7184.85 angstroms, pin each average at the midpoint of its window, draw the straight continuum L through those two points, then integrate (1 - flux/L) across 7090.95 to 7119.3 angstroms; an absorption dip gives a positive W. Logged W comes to 0.19 angstroms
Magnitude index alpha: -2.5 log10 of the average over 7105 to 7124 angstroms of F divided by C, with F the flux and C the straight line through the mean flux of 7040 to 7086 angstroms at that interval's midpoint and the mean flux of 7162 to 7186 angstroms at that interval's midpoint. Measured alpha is 0.011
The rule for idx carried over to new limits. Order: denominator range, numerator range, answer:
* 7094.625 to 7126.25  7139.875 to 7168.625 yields 1.00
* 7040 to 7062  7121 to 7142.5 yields 1.00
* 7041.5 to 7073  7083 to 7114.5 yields 1.00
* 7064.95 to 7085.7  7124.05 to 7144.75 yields 0.99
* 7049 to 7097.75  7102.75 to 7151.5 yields 0.99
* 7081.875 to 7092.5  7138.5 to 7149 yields 0.98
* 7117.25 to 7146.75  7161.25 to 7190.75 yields 1.00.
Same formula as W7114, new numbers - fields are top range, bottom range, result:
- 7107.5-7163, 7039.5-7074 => 0.97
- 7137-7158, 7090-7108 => 0.98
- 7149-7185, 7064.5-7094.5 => 0.97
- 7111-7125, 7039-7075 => 0.98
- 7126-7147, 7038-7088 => 0.97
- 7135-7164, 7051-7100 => 0.97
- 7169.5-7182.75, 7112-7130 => 0.99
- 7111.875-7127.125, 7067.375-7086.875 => 0.98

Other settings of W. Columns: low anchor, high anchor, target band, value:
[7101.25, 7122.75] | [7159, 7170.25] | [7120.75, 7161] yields 0.3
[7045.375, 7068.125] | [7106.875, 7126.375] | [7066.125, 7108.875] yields -0.4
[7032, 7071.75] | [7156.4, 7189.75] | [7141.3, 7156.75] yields 0.2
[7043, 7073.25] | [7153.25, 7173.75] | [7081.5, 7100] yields 0.0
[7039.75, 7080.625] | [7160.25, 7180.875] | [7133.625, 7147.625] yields 0.1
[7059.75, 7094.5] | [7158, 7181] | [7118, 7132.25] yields 0.1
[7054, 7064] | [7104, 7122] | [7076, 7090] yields -0.3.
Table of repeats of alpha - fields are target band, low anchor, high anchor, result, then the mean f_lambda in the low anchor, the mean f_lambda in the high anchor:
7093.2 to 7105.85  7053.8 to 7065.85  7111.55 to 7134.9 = -0.01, 7.52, 7.46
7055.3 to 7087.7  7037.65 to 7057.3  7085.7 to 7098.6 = 0.01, 7.71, 7.61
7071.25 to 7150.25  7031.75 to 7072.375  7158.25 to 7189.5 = 0.01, 7.69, 7.39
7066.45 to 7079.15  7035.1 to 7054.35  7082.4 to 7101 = -0.01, 7.77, 7.58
